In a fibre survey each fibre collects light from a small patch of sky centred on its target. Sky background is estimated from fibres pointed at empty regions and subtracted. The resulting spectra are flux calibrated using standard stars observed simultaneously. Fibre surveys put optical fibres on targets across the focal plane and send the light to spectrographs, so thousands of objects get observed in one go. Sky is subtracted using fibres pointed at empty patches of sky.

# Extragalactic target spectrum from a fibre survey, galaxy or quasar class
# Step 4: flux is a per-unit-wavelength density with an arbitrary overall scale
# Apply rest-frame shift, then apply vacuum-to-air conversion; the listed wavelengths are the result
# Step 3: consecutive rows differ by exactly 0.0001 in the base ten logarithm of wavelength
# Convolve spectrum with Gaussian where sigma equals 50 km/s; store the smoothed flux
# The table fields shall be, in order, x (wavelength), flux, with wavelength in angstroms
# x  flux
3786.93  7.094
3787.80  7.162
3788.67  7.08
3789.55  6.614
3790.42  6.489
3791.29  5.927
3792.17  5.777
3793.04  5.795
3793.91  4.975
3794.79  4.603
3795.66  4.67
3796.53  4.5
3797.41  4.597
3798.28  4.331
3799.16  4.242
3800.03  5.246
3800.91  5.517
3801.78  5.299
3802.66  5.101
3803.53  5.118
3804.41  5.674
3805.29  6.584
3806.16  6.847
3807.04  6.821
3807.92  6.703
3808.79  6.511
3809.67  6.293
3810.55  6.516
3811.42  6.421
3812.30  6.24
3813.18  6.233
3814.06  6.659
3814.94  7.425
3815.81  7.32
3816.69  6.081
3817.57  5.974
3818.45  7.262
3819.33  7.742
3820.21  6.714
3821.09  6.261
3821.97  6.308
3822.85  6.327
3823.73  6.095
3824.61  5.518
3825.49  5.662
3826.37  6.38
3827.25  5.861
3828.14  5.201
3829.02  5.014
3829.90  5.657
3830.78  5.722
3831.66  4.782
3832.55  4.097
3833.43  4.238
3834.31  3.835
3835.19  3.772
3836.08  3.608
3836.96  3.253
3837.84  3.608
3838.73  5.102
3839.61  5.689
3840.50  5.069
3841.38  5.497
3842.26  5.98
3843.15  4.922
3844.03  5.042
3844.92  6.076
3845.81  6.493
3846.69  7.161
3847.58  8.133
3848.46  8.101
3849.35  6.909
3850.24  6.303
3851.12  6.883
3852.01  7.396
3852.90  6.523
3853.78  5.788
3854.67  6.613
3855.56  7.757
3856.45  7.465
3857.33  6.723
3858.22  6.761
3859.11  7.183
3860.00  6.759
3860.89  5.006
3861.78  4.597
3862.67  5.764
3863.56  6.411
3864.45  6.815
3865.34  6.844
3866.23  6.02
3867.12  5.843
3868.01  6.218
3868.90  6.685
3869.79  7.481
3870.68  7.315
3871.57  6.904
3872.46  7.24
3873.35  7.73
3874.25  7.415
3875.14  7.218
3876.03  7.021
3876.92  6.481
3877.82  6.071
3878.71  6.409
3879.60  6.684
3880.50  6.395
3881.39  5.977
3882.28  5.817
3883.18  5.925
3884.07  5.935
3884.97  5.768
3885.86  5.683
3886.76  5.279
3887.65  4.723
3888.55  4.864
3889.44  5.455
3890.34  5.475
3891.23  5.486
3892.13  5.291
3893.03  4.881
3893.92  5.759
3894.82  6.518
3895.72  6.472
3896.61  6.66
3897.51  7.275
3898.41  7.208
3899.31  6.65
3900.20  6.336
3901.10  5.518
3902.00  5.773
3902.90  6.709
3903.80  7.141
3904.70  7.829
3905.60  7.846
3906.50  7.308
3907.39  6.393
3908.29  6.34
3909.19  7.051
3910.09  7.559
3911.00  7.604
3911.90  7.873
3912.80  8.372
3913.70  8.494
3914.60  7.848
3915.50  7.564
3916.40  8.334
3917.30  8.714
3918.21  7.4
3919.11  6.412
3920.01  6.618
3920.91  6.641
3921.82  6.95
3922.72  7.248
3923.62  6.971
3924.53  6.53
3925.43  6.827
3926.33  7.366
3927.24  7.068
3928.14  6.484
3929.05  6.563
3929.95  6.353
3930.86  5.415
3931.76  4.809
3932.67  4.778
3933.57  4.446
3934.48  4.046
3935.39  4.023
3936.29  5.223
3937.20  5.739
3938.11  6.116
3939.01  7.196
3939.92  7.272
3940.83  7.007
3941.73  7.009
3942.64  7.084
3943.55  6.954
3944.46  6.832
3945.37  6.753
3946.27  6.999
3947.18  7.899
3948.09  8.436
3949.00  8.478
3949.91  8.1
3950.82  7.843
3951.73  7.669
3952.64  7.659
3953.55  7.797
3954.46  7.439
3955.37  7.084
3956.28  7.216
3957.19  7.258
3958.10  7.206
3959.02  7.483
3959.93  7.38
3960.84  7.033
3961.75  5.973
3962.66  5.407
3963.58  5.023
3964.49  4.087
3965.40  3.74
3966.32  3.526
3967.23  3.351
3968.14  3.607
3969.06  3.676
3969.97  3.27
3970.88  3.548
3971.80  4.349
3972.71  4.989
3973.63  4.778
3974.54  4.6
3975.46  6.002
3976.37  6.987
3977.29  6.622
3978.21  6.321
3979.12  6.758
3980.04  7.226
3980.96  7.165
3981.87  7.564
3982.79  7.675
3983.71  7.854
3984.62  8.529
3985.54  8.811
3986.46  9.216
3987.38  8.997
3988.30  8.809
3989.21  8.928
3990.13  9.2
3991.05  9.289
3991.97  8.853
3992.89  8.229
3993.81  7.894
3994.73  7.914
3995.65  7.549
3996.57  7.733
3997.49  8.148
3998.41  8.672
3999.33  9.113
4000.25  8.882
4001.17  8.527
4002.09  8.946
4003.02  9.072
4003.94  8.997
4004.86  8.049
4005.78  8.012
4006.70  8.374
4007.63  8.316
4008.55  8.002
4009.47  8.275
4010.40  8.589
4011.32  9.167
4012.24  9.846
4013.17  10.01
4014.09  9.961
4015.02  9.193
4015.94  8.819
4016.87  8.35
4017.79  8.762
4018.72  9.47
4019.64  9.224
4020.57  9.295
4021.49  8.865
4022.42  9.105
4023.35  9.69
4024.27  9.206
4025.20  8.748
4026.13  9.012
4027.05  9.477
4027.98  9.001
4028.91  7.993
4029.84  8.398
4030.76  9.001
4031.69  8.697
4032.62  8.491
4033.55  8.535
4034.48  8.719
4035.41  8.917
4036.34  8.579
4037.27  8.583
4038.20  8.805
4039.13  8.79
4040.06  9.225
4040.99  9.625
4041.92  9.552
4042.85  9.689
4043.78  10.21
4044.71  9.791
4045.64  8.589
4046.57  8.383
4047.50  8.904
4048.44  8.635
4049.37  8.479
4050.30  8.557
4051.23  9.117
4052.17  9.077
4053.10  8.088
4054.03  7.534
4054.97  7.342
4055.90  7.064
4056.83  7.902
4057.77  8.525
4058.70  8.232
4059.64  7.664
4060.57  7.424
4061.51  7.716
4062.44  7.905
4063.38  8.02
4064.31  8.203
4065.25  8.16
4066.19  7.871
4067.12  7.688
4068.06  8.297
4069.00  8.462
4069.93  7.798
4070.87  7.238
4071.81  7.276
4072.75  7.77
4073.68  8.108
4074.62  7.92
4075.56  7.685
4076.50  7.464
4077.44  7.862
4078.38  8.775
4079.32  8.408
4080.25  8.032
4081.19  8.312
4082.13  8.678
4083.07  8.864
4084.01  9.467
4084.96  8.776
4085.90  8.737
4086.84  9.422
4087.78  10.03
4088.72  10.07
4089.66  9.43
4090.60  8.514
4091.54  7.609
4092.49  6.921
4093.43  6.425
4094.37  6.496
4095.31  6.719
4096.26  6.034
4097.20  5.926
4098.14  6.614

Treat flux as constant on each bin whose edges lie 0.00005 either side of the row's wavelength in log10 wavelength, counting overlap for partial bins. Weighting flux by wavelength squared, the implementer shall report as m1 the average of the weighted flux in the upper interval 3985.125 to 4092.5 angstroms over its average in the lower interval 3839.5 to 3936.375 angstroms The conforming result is 1.4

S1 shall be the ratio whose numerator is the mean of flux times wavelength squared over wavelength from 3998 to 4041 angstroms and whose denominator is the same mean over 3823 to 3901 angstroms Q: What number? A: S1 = 1.59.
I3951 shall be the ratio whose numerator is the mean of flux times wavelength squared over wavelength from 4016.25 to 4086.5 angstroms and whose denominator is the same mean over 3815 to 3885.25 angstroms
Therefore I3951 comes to 1.53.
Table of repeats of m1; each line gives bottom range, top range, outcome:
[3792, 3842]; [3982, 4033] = 1.73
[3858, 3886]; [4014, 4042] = 1.50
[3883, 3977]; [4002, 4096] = 1.43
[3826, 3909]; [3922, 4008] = 1.19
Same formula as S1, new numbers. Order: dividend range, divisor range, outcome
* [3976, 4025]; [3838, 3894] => 1.46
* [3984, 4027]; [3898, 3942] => 1.37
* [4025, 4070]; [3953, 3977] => 1.61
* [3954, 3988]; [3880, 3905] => 1.07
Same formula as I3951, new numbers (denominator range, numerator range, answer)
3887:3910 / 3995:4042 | 1.49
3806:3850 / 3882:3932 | 1.17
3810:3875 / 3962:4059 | 1.42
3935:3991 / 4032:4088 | 1.33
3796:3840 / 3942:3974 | 1.18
